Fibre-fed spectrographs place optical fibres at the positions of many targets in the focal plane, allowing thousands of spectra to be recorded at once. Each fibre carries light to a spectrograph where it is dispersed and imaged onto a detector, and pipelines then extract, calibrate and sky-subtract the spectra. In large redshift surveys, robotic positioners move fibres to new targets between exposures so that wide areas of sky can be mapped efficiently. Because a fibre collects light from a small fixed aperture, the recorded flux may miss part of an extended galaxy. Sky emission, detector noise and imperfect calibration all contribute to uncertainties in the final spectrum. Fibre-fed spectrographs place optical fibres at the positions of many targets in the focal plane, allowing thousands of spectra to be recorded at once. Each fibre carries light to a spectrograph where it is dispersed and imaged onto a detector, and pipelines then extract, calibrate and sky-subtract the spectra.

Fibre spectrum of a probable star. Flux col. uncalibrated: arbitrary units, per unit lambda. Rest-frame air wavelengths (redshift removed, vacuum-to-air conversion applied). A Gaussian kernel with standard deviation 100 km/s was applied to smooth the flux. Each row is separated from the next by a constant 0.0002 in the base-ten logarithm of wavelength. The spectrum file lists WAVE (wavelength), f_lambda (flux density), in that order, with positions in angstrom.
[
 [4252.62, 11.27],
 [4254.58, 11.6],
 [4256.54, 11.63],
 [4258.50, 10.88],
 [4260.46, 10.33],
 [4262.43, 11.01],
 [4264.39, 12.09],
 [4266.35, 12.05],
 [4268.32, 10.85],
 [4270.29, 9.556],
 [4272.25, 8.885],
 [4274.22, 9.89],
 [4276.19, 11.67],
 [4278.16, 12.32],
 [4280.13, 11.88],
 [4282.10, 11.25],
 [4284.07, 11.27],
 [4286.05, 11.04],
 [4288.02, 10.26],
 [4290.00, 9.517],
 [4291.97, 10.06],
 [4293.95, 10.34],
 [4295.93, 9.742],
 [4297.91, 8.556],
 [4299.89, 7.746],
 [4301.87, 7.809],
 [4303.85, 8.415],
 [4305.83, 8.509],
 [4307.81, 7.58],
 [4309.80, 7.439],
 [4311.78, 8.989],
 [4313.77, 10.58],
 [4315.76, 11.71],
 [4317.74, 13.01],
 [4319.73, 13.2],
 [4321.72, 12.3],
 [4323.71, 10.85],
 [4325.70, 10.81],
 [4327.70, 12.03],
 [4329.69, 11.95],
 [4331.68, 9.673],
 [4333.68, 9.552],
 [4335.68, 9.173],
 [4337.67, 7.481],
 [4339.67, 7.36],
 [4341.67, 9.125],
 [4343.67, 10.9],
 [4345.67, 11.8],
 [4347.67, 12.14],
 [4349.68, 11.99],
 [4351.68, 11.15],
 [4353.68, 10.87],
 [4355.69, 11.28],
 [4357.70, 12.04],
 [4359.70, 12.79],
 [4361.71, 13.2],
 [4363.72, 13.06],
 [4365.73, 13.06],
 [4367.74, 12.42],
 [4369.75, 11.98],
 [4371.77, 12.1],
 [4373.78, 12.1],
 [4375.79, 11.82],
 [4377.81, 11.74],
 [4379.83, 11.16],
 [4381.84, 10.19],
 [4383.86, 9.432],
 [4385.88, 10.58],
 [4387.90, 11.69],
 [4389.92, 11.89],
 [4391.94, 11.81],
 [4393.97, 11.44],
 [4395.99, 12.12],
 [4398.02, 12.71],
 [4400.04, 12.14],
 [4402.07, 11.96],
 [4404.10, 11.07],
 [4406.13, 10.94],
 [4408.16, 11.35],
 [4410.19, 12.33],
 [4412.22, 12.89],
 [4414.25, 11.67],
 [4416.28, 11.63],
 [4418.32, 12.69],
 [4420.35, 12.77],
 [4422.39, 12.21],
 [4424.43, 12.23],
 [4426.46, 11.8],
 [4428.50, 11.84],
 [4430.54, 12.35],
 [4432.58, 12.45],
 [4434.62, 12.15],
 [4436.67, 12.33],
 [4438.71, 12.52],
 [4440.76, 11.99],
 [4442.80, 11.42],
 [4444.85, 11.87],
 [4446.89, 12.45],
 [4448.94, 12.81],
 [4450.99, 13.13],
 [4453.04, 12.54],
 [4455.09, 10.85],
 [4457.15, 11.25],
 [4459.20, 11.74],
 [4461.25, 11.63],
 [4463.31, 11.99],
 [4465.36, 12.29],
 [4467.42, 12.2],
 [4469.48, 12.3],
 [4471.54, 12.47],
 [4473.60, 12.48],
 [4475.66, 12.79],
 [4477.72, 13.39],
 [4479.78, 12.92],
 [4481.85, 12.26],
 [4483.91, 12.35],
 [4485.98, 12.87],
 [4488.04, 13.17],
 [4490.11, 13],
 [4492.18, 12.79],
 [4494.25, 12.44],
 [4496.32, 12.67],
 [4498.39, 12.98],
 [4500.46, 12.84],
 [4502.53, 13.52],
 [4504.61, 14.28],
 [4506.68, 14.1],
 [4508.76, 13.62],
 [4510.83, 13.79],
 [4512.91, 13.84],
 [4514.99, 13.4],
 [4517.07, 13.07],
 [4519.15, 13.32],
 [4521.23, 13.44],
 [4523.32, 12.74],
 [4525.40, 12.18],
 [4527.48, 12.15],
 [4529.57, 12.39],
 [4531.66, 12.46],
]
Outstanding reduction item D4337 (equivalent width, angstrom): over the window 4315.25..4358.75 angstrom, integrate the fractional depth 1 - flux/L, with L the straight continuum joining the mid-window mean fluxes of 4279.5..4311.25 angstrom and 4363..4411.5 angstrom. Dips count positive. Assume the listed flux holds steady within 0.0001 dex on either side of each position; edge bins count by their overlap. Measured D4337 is -2.0 angstrom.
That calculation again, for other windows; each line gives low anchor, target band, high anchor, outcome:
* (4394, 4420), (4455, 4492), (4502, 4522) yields 1.8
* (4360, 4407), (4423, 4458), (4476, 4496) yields 0.6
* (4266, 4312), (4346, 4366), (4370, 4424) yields -2.0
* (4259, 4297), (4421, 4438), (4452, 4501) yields -0.2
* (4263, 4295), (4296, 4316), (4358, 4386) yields 4.4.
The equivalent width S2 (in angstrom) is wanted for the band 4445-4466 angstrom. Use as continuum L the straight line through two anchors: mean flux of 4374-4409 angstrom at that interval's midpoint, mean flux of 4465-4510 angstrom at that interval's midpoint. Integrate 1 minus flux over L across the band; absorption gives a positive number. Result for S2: 0.6 angstrom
